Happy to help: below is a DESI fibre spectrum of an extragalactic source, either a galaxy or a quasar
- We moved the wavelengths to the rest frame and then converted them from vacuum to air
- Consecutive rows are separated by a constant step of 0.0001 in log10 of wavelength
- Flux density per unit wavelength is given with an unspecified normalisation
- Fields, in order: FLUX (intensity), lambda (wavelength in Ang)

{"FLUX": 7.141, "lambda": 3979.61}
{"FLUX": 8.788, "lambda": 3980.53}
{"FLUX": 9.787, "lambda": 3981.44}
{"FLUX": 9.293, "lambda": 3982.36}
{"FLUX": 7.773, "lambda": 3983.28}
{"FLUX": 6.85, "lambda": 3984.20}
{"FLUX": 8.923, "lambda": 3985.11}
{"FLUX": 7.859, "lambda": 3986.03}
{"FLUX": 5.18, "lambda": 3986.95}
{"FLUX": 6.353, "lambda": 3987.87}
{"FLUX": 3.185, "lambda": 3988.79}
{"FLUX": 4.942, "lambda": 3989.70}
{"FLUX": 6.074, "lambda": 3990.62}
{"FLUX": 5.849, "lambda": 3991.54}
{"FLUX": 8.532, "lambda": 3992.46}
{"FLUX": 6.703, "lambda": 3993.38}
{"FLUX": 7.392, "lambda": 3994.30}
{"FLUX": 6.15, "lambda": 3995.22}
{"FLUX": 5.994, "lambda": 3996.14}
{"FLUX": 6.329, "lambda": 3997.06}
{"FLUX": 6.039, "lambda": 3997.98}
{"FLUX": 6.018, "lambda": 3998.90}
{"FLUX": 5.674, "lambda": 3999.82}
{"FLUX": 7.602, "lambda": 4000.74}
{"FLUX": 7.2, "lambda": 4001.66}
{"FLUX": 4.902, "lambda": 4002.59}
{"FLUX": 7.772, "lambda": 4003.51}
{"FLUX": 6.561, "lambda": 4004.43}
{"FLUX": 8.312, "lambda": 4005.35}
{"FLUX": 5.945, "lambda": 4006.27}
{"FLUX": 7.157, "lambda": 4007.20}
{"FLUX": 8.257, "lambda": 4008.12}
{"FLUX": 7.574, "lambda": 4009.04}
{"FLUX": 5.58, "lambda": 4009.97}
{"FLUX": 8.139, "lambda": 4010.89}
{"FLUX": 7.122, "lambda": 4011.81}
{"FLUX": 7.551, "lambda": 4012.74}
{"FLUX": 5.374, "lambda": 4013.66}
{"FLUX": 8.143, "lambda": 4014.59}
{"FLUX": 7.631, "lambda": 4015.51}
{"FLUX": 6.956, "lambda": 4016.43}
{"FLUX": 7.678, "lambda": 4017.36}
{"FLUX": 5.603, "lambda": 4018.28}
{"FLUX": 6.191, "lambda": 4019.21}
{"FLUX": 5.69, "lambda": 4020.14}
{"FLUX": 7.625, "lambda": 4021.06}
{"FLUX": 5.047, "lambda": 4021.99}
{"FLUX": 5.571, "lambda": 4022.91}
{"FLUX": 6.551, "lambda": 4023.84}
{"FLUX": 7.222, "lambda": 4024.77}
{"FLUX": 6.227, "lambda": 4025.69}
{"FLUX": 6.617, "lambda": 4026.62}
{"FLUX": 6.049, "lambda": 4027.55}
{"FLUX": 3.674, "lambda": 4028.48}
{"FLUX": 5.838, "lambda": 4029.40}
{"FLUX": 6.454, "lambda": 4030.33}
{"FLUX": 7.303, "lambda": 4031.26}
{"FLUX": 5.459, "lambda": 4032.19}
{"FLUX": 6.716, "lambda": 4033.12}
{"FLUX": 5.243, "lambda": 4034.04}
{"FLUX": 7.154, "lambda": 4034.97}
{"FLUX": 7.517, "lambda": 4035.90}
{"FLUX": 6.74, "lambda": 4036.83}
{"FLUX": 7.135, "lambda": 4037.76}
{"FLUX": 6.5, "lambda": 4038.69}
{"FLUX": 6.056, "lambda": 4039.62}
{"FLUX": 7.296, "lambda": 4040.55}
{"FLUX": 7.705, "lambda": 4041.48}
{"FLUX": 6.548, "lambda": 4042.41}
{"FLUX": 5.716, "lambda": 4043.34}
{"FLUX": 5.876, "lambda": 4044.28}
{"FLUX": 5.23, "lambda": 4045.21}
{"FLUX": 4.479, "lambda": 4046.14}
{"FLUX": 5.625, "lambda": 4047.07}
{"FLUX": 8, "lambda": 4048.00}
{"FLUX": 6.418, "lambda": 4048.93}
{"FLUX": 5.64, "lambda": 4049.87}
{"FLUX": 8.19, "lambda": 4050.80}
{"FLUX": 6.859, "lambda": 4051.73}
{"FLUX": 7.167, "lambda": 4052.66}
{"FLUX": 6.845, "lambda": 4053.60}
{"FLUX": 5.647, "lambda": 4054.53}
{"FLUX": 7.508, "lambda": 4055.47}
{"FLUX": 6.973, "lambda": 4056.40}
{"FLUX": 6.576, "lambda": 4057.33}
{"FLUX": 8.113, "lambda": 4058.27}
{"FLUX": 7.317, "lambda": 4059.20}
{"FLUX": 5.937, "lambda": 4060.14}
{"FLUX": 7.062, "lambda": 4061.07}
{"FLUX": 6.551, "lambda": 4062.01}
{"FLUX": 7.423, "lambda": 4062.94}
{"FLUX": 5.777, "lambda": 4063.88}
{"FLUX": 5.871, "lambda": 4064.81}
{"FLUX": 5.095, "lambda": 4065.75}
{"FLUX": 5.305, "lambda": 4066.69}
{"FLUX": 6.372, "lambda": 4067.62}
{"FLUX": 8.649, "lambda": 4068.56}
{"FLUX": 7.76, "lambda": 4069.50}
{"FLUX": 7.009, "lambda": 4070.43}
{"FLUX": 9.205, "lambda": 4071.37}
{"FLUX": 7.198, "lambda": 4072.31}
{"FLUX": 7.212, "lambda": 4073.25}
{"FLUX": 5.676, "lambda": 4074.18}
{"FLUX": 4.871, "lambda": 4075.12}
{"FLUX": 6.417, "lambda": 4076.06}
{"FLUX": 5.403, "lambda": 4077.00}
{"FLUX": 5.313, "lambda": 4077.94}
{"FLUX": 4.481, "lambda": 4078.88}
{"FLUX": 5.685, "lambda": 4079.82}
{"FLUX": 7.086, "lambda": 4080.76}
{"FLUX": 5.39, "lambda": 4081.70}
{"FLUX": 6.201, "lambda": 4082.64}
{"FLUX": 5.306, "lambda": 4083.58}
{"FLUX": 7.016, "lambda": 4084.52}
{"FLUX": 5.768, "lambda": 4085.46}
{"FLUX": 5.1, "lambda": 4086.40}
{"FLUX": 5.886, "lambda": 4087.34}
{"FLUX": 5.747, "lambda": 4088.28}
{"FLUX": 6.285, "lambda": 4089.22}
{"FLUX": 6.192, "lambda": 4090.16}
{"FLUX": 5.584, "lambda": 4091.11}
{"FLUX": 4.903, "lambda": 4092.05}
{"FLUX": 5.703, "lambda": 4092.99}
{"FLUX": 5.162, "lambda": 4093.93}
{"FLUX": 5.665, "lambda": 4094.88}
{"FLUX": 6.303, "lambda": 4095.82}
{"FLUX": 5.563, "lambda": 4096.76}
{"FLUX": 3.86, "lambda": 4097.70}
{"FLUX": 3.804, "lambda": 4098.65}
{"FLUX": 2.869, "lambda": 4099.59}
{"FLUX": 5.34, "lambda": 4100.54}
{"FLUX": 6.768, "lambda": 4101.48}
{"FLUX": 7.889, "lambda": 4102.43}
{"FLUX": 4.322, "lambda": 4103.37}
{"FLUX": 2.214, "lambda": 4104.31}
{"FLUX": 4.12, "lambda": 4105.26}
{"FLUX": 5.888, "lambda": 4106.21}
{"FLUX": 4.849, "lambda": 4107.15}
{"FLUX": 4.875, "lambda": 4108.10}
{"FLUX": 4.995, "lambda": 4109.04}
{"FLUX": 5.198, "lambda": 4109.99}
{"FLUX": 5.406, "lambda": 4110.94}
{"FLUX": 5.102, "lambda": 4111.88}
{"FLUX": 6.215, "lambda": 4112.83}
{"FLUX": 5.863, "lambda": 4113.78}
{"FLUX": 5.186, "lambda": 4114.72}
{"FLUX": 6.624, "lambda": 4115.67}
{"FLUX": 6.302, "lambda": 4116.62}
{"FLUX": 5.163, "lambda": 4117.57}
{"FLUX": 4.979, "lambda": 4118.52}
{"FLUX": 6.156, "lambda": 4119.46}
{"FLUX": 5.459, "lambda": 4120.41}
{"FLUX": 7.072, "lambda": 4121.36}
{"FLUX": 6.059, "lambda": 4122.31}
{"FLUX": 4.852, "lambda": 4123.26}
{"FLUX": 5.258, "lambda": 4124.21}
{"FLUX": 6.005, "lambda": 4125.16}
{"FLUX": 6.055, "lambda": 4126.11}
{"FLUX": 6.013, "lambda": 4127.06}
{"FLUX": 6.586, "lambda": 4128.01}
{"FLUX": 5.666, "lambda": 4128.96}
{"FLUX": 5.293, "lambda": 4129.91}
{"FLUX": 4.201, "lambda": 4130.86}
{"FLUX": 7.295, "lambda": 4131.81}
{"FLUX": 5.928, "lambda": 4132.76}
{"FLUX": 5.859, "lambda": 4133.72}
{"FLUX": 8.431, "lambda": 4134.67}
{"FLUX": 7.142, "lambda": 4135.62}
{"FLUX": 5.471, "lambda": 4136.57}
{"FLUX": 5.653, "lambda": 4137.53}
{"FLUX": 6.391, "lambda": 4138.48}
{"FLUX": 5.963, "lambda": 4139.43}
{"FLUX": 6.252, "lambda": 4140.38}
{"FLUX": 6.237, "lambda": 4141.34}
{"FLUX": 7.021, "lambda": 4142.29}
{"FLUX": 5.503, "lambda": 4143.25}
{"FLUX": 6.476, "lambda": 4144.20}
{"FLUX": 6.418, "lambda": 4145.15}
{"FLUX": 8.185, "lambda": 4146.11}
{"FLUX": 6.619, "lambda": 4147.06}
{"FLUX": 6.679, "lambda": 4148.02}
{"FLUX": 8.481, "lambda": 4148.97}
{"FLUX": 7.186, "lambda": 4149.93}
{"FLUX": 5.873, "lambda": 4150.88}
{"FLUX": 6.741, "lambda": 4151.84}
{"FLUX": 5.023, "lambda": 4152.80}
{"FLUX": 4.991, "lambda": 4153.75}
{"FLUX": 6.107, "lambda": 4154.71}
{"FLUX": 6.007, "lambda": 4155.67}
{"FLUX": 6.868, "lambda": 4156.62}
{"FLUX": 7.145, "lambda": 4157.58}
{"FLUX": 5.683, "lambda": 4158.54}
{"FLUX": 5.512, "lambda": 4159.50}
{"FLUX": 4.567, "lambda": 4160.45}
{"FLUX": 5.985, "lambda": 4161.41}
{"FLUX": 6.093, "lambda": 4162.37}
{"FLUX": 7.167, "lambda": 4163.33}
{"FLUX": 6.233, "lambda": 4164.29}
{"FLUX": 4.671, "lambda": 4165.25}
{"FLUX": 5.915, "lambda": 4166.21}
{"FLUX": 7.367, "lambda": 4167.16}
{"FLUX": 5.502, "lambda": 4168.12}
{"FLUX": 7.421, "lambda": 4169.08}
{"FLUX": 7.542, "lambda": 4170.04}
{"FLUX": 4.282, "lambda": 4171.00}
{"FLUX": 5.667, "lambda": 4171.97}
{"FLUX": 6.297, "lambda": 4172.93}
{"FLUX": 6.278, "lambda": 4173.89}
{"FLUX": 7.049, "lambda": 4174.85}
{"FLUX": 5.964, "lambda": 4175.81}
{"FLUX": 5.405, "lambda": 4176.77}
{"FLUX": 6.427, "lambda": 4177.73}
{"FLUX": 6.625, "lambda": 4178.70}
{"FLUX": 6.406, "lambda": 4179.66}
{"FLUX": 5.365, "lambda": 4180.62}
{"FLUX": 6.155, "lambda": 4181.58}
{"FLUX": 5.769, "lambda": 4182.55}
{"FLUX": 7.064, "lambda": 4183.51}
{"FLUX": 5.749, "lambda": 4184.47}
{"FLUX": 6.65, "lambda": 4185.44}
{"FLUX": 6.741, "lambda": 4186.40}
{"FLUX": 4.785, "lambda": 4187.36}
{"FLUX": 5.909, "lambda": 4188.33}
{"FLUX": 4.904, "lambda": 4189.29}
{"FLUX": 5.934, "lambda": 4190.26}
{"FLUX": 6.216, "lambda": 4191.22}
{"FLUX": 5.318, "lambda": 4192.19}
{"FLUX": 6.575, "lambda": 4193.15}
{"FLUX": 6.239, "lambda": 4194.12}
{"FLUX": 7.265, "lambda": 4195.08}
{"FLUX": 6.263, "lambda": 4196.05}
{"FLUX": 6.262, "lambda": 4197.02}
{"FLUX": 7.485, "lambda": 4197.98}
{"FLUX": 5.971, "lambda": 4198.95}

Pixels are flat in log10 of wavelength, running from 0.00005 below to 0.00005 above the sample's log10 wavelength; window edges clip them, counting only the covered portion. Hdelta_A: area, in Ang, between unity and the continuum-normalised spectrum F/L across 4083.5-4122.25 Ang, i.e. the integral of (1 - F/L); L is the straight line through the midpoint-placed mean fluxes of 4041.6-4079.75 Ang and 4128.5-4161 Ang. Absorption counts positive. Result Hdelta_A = 5.67 Ang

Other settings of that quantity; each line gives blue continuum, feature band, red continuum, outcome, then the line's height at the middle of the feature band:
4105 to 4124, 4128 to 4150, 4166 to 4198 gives -2.5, 5.77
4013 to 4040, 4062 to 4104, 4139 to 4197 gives 2.8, 6.34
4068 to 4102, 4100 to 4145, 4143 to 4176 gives 2.3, 6.09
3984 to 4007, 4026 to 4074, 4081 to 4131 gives -4.8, 6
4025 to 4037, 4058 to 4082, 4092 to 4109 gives -3.9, 5.55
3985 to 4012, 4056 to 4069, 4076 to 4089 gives -1.5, 5.96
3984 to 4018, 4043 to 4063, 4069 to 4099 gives -1.2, 6.22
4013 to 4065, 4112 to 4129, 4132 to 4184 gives 1.4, 6.36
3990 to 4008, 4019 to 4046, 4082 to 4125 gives -0.1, 6.27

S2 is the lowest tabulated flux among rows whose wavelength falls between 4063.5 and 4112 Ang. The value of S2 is 2.214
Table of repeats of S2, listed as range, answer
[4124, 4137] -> 4.201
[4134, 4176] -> 4.282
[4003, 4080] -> 3.674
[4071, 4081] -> 4.481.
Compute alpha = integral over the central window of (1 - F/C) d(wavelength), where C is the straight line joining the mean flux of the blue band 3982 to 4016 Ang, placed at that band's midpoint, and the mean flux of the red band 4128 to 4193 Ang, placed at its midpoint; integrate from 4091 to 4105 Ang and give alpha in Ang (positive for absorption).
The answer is 3.0 Ang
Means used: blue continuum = 6.8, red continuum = 6.18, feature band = 5.04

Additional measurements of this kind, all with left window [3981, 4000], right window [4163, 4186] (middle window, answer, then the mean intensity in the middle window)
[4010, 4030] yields 0.5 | 6.48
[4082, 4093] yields 1.1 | 5.81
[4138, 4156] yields -0.4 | 6.43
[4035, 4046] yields 0.1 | 6.53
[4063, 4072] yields -0.4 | 6.82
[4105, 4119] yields 2.1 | 5.41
